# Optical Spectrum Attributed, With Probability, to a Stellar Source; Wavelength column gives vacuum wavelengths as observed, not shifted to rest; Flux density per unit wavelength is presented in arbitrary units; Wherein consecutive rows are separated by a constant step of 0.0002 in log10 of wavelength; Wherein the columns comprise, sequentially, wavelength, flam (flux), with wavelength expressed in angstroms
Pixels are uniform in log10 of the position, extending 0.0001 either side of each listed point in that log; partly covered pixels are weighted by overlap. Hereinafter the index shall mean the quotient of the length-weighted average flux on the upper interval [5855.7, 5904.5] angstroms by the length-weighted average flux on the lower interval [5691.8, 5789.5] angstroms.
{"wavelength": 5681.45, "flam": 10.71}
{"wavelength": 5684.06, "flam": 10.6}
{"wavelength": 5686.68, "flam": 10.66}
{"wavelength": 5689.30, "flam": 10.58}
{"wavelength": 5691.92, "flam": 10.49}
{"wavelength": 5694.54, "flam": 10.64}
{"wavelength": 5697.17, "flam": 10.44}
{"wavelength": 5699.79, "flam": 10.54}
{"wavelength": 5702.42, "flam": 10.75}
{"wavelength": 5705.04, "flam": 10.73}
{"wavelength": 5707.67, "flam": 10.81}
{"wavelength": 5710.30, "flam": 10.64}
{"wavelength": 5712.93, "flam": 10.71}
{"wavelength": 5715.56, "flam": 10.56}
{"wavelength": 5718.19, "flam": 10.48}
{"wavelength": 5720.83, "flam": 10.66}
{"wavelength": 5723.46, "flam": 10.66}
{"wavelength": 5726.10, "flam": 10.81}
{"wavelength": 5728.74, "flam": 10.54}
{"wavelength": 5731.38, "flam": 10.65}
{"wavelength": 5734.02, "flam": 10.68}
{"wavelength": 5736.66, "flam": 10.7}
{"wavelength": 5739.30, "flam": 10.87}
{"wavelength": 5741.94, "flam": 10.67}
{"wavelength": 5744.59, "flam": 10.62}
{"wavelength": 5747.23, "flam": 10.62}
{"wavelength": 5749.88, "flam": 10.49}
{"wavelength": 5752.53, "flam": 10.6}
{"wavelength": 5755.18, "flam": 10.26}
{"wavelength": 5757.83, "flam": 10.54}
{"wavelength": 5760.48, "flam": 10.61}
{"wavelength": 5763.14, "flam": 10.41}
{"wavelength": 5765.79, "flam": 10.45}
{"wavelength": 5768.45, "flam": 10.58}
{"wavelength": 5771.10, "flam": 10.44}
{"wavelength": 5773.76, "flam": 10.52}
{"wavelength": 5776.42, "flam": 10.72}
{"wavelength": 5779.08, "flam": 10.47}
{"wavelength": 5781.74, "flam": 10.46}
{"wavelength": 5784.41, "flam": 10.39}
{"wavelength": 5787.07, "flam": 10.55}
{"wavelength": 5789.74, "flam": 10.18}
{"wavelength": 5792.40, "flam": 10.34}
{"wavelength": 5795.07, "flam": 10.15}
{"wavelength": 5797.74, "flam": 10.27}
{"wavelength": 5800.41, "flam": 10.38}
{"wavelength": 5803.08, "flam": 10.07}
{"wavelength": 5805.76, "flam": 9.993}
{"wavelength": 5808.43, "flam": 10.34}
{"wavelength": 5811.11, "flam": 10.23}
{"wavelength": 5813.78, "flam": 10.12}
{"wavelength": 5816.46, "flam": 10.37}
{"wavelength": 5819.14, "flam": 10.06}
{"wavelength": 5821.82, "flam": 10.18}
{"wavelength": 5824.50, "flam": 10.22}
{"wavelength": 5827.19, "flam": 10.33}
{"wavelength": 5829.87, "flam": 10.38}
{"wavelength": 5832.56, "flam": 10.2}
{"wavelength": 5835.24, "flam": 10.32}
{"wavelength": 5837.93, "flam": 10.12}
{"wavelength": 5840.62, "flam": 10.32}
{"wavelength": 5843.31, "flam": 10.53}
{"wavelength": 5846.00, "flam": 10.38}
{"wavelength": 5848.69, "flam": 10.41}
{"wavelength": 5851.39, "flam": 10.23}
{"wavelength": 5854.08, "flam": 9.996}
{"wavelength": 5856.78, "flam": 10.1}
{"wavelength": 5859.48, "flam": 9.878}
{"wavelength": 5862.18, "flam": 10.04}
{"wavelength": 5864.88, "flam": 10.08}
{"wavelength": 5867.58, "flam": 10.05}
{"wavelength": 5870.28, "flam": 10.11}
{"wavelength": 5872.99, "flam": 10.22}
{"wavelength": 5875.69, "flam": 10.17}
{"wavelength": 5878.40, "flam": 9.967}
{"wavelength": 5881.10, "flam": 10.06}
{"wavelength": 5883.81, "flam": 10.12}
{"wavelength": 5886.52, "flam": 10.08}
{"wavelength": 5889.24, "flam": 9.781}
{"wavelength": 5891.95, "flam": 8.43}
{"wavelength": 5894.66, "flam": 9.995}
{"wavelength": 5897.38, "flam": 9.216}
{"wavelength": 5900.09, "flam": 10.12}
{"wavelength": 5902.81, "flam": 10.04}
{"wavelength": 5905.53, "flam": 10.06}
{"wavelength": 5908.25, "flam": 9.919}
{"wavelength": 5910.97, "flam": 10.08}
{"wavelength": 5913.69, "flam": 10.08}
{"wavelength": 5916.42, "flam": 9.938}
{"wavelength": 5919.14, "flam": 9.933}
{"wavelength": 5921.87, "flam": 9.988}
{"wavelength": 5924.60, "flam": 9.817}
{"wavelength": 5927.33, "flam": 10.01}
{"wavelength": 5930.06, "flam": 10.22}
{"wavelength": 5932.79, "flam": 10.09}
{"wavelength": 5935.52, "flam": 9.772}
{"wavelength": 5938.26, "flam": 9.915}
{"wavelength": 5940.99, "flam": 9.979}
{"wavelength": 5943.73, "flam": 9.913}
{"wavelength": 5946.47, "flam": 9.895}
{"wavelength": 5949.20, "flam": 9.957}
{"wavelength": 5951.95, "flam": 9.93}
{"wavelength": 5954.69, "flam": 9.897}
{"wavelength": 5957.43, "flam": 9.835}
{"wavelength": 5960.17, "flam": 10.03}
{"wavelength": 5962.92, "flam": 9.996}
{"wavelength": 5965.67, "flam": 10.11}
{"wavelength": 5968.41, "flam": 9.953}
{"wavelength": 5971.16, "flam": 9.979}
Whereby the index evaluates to 0.94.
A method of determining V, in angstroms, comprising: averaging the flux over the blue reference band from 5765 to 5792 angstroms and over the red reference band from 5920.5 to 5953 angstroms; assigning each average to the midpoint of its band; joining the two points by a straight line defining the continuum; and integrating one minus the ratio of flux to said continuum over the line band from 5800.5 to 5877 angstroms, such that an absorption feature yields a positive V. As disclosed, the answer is 0.6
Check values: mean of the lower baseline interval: 10.5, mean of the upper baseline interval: 9.95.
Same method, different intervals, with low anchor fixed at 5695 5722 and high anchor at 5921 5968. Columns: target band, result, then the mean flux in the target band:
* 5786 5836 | 0.46 angstroms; 10.2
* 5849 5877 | 0.26 angstroms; 10.1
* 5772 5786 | -0.11 angstroms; 10.5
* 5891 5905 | 0.65 angstroms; 9.62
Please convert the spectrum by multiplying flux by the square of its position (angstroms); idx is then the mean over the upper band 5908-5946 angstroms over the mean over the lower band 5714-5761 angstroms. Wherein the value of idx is 1.00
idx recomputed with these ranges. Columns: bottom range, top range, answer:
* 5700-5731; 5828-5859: 1.01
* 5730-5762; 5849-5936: 0.99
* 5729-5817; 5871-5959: 1.00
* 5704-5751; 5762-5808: 0.99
